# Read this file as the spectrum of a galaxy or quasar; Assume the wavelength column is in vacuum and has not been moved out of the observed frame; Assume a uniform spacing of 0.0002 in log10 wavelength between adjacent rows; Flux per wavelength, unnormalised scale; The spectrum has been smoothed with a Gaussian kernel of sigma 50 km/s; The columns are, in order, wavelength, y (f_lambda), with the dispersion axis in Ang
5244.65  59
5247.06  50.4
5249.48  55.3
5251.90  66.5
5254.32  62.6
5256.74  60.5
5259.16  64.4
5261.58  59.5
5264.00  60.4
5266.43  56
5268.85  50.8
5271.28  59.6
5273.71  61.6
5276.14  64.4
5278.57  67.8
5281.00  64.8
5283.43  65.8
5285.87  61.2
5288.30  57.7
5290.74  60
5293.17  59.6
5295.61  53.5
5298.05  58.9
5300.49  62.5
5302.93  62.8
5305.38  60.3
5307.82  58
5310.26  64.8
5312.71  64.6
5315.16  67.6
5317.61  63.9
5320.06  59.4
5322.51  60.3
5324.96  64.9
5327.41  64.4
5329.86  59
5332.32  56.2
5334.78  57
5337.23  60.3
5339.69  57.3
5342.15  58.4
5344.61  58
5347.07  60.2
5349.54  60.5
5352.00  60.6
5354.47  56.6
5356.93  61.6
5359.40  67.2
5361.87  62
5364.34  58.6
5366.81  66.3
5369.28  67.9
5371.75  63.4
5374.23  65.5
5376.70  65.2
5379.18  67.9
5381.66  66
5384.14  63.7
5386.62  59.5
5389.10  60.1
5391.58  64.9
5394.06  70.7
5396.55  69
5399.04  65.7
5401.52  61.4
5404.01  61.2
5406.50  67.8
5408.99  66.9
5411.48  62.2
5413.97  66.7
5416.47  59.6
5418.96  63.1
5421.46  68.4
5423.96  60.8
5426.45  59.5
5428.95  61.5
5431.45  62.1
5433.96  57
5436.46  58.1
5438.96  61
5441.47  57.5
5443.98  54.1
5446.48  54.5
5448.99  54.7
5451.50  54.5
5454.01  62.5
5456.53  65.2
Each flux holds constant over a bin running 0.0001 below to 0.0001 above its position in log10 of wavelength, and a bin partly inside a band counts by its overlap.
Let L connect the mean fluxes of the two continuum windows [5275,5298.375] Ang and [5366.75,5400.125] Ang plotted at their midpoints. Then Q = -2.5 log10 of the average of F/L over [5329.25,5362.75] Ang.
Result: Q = 0.07 mag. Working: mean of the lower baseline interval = 61.5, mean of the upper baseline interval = 65.4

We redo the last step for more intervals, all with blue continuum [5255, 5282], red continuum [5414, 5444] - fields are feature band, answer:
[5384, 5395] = -0.05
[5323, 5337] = 0.01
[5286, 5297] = 0.05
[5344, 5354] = 0.02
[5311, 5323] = -0.04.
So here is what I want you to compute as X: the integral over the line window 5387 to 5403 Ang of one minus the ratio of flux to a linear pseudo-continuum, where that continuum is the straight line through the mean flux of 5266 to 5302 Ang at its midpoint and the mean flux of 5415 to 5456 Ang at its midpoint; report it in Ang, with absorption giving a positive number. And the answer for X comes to -1.40 Ang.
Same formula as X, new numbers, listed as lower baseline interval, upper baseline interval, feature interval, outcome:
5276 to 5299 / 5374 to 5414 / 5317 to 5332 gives 0.2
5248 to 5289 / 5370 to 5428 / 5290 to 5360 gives 2.1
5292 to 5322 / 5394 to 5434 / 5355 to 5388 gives -0.7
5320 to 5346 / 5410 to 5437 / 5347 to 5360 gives -0.2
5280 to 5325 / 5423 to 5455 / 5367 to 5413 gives -4.3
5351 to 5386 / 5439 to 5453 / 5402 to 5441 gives -2.7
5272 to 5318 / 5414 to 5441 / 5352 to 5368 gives -0.1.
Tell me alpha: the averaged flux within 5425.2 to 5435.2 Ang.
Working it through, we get 60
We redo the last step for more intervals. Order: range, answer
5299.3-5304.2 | 62.6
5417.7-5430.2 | 62.7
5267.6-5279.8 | 60.8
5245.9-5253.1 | 57.4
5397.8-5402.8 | 63.6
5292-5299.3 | 57.3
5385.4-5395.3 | 63.9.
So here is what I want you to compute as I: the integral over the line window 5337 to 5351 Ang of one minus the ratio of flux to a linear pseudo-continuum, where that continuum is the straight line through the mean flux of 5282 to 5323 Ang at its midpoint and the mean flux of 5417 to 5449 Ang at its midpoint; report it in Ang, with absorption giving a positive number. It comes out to 0.39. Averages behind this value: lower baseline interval 61.3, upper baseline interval 59.6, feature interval 59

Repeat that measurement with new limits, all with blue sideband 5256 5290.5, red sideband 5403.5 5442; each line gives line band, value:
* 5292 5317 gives -0.03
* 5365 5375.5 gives -0.61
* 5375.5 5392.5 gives -0.55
